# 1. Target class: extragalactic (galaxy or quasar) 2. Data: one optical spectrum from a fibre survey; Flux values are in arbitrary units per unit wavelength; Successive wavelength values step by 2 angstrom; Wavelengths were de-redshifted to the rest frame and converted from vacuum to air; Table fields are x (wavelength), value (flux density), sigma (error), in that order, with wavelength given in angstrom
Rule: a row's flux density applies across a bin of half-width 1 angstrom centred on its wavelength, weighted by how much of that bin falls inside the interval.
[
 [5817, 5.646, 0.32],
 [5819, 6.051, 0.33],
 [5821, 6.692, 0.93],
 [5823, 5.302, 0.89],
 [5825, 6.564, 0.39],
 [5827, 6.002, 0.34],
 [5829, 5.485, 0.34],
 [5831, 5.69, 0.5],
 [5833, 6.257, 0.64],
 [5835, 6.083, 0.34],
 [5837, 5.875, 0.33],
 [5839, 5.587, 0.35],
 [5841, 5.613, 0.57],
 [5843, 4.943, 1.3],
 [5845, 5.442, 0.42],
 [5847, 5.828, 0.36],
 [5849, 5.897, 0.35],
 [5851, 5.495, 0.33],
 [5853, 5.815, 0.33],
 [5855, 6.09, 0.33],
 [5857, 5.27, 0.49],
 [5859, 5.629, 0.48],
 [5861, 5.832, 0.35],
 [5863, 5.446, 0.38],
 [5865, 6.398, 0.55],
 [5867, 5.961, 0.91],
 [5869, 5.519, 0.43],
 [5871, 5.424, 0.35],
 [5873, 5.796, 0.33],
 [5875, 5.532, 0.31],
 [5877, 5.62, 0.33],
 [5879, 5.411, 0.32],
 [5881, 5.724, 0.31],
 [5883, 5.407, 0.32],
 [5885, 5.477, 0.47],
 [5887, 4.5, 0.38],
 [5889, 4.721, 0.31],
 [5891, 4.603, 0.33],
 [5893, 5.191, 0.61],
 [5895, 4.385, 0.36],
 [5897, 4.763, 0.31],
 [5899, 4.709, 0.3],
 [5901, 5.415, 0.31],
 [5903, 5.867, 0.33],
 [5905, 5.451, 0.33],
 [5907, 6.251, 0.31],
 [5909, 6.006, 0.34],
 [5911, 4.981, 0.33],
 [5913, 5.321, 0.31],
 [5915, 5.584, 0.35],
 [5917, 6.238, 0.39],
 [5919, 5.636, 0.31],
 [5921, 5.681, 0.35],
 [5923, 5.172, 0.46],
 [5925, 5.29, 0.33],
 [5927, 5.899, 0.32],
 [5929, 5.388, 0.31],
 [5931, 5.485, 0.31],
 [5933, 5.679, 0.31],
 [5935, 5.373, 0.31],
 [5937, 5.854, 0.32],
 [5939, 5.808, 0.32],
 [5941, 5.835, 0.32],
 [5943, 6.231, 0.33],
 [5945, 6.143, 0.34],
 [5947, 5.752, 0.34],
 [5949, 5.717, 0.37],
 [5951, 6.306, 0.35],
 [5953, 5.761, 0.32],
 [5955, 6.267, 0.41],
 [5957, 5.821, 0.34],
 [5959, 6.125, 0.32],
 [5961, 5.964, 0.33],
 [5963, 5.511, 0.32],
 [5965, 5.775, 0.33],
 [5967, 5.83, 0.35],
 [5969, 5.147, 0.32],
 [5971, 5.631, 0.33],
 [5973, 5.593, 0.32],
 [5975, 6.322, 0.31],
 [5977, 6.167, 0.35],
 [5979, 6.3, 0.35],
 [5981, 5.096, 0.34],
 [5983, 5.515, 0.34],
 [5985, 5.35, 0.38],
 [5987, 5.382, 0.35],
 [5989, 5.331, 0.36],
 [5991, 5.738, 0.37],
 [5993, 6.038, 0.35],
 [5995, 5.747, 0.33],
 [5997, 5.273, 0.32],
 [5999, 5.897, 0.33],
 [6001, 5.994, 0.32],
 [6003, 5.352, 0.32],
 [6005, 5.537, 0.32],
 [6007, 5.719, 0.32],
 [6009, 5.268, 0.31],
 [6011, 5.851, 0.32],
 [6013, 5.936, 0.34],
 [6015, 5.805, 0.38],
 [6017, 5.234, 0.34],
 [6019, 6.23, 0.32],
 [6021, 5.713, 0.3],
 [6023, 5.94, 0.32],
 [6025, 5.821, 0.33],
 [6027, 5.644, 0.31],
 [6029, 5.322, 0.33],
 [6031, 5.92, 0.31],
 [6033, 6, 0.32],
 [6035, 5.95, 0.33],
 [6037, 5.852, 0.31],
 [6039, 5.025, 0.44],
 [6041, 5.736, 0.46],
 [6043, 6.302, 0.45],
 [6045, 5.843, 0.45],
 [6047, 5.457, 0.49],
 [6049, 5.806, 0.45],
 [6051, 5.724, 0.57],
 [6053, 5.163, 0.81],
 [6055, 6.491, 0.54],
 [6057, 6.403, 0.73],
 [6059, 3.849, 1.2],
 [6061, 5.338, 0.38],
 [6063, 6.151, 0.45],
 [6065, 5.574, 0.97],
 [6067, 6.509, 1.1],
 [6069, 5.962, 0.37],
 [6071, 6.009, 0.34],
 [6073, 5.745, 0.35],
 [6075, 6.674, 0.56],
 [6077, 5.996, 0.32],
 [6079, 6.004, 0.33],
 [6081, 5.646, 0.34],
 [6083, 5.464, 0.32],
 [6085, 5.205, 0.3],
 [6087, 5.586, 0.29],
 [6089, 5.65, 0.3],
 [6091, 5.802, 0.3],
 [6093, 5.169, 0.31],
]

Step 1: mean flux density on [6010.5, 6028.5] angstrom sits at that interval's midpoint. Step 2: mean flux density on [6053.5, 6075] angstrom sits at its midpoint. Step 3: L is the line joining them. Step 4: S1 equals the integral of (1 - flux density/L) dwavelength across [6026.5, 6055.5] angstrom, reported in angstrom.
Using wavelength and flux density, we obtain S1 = 0.3 angstrom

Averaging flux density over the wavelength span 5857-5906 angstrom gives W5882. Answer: 5.36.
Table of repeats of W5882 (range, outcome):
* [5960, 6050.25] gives 5.71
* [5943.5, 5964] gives 5.94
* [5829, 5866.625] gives 5.73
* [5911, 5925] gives 5.54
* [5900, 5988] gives 5.73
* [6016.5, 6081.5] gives 5.79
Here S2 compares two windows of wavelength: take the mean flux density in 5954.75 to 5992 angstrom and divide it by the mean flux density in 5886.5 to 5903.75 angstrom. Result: 1.17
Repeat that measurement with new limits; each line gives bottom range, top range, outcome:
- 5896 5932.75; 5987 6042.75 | 1.03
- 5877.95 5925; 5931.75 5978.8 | 1.10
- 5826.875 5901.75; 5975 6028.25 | 1.04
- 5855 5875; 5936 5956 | 1.05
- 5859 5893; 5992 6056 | 1.05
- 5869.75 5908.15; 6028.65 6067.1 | 1.08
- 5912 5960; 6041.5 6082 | 1.01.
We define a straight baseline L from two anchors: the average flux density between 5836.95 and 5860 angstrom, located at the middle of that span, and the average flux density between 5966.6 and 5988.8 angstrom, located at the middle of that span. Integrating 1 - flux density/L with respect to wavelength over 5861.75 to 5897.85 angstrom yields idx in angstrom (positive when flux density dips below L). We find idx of 1.9 angstrom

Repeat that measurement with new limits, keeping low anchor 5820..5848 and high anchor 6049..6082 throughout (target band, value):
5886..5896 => 2.0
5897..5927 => 1.5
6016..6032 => 0.3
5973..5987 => 0.2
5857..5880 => 0.6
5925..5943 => 0.4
